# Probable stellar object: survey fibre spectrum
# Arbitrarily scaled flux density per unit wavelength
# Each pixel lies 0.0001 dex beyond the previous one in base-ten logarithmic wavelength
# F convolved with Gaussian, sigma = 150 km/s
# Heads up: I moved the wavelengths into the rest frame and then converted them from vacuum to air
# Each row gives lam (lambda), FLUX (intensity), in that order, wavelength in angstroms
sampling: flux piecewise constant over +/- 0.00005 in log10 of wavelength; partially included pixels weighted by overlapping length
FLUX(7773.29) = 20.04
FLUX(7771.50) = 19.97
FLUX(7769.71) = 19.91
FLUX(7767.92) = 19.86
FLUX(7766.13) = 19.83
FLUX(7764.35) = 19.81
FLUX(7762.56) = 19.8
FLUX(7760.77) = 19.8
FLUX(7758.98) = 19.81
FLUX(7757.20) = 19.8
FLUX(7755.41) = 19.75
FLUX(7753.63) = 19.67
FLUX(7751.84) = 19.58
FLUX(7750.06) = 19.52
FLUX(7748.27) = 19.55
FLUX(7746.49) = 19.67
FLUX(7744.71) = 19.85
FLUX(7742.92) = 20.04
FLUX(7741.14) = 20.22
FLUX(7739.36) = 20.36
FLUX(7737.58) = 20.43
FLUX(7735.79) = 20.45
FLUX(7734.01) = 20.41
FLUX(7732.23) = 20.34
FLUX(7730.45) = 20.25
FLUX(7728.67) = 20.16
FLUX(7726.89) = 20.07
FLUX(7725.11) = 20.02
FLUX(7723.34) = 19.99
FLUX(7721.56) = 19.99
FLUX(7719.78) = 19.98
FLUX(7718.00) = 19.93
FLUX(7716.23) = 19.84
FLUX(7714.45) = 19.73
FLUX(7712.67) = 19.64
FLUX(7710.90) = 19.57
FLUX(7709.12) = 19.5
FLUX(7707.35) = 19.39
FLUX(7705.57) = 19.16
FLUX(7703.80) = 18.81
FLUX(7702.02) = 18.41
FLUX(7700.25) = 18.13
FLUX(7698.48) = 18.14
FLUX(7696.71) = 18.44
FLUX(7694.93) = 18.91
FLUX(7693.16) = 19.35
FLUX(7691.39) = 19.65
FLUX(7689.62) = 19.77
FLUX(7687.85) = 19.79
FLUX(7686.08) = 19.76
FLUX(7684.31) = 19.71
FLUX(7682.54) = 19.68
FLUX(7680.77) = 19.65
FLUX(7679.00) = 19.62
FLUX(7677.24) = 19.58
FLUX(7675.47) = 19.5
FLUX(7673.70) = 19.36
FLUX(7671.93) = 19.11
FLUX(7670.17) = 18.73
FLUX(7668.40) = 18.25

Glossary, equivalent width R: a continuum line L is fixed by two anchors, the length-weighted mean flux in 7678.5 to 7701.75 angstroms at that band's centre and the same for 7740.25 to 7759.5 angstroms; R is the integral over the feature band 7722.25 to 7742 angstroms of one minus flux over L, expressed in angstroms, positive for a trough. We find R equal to -0.63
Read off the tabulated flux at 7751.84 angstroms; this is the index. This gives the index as 19.58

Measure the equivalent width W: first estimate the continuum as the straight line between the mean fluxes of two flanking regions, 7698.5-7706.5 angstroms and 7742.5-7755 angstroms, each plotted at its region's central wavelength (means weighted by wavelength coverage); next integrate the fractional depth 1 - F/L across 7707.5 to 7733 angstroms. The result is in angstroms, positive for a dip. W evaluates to -1.2 angstroms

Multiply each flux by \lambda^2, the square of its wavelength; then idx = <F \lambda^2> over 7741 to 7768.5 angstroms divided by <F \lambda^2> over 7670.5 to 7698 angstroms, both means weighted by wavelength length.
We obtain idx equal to 1.04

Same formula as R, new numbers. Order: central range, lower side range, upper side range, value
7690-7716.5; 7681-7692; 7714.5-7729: 0.99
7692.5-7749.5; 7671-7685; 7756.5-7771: 0.09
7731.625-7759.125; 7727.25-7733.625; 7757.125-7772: 0.15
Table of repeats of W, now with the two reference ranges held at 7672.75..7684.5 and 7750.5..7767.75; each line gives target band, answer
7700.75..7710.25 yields 0.29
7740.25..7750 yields -0.05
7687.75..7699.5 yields 0.31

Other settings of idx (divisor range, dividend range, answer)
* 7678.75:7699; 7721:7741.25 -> 1.06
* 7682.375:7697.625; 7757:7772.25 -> 1.04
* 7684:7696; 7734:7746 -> 1.05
